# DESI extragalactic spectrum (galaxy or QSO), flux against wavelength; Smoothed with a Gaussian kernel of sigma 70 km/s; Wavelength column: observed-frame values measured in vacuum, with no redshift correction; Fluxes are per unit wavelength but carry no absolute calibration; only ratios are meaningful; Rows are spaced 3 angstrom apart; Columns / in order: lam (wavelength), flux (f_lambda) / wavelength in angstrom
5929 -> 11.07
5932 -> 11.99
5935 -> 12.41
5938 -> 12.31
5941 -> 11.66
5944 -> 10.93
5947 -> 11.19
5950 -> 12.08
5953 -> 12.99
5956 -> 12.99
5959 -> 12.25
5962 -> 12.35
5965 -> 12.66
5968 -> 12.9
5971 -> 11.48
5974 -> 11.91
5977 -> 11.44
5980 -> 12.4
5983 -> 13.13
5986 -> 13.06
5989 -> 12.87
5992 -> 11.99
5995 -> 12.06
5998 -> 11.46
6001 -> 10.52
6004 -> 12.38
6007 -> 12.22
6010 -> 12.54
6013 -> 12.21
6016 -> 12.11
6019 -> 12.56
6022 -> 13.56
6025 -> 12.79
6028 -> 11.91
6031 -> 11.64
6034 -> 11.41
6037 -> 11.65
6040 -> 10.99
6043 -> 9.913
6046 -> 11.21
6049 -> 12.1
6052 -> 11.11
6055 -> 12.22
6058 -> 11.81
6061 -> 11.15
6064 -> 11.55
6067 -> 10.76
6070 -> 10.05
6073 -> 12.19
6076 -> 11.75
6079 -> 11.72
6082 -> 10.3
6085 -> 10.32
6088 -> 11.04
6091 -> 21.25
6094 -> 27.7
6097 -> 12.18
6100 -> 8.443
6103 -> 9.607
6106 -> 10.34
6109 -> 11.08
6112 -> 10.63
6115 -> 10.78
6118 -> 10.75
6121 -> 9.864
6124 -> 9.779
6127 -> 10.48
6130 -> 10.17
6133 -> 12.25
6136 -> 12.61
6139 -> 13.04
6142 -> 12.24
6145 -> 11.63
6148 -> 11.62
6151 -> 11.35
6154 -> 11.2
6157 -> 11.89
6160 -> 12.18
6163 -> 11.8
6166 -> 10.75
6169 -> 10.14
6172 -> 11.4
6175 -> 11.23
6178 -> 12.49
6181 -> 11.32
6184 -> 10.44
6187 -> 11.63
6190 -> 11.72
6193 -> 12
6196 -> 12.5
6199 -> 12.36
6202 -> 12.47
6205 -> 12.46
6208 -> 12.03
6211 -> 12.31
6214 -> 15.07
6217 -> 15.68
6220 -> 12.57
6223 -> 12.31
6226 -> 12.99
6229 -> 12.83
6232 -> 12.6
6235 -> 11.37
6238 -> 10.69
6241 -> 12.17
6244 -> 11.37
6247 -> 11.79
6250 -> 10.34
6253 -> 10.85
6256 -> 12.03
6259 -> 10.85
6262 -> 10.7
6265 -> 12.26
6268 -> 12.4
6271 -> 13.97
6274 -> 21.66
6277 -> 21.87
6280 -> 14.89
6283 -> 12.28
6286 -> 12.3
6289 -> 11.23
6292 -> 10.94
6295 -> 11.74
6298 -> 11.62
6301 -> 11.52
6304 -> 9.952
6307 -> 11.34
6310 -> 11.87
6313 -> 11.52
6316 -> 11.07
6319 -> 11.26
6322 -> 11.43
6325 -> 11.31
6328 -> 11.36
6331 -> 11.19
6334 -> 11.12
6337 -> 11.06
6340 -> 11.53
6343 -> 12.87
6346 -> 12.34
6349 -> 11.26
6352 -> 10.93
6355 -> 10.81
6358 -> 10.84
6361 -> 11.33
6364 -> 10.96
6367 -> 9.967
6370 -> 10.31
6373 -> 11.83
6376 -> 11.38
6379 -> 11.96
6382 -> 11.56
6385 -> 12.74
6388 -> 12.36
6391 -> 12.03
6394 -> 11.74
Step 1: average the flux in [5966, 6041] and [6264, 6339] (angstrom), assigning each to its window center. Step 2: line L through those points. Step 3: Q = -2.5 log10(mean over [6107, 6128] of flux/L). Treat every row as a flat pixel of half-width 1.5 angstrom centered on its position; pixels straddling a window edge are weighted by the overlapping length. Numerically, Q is 0.17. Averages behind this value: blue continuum 12.1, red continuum 12.5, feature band 10.5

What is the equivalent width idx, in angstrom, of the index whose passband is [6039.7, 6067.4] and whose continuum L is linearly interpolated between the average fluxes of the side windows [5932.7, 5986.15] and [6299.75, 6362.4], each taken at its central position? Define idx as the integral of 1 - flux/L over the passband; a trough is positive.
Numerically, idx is 1.5 angstrom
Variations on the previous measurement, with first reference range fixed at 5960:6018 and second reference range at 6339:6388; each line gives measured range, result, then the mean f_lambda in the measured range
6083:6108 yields -3.6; 13.7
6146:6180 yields 1.1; 11.5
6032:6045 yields 1.2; 11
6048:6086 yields 2.3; 11.3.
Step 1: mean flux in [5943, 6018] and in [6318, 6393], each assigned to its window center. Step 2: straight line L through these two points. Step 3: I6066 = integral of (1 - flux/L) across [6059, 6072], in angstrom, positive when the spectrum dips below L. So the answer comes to 1.13 angstrom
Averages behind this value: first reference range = 12.2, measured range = 11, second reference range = 11.4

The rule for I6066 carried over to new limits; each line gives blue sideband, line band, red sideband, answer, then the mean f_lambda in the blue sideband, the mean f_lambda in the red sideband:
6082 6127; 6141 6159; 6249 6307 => 1.10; 12.3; 12.8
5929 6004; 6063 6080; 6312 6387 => 0.84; 12.1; 11.4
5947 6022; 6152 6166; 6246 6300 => 1.17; 12.3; 13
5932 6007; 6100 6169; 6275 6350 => 5.82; 12.1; 12.1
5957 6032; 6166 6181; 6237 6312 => 1.40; 12.3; 12.5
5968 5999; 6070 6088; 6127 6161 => 1.23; 12.2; 11.8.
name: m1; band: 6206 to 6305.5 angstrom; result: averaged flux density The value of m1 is 12.7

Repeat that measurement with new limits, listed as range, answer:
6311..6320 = 11.3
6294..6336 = 11.3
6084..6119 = 12.9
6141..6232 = 12.1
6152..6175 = 11.3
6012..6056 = 11.8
